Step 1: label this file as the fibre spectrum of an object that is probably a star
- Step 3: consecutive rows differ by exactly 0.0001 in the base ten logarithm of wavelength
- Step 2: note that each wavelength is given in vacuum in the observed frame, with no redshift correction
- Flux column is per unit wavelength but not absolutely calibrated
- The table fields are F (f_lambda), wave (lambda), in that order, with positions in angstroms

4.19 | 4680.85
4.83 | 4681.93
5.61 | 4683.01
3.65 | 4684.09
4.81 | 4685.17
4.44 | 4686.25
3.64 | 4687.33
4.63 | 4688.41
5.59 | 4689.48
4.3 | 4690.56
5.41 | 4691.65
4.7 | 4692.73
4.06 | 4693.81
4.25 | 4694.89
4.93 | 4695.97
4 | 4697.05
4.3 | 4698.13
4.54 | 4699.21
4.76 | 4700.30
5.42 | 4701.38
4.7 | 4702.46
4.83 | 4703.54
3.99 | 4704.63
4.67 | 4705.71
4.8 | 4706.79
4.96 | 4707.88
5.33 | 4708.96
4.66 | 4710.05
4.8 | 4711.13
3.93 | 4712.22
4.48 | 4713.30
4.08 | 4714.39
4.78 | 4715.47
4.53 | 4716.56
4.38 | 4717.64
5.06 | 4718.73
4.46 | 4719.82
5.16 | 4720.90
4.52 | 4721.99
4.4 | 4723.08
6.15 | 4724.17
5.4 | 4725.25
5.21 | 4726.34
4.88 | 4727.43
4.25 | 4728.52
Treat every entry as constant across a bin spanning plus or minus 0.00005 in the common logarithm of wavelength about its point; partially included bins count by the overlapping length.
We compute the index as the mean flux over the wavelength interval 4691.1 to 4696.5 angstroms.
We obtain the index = 4.66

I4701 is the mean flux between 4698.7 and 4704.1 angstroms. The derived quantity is 4.84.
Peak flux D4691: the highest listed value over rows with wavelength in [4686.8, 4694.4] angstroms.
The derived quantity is 5.59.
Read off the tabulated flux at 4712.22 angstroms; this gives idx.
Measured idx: 3.93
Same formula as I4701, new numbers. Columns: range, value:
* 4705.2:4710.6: 4.89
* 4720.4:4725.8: 5.12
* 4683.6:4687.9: 4.14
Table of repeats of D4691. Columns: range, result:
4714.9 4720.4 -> 5.06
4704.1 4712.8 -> 5.33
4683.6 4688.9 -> 4.81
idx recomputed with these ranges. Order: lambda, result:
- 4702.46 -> 4.7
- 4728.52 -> 4.25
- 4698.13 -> 4.3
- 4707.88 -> 4.96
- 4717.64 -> 4.38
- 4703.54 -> 4.83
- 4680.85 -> 4.19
